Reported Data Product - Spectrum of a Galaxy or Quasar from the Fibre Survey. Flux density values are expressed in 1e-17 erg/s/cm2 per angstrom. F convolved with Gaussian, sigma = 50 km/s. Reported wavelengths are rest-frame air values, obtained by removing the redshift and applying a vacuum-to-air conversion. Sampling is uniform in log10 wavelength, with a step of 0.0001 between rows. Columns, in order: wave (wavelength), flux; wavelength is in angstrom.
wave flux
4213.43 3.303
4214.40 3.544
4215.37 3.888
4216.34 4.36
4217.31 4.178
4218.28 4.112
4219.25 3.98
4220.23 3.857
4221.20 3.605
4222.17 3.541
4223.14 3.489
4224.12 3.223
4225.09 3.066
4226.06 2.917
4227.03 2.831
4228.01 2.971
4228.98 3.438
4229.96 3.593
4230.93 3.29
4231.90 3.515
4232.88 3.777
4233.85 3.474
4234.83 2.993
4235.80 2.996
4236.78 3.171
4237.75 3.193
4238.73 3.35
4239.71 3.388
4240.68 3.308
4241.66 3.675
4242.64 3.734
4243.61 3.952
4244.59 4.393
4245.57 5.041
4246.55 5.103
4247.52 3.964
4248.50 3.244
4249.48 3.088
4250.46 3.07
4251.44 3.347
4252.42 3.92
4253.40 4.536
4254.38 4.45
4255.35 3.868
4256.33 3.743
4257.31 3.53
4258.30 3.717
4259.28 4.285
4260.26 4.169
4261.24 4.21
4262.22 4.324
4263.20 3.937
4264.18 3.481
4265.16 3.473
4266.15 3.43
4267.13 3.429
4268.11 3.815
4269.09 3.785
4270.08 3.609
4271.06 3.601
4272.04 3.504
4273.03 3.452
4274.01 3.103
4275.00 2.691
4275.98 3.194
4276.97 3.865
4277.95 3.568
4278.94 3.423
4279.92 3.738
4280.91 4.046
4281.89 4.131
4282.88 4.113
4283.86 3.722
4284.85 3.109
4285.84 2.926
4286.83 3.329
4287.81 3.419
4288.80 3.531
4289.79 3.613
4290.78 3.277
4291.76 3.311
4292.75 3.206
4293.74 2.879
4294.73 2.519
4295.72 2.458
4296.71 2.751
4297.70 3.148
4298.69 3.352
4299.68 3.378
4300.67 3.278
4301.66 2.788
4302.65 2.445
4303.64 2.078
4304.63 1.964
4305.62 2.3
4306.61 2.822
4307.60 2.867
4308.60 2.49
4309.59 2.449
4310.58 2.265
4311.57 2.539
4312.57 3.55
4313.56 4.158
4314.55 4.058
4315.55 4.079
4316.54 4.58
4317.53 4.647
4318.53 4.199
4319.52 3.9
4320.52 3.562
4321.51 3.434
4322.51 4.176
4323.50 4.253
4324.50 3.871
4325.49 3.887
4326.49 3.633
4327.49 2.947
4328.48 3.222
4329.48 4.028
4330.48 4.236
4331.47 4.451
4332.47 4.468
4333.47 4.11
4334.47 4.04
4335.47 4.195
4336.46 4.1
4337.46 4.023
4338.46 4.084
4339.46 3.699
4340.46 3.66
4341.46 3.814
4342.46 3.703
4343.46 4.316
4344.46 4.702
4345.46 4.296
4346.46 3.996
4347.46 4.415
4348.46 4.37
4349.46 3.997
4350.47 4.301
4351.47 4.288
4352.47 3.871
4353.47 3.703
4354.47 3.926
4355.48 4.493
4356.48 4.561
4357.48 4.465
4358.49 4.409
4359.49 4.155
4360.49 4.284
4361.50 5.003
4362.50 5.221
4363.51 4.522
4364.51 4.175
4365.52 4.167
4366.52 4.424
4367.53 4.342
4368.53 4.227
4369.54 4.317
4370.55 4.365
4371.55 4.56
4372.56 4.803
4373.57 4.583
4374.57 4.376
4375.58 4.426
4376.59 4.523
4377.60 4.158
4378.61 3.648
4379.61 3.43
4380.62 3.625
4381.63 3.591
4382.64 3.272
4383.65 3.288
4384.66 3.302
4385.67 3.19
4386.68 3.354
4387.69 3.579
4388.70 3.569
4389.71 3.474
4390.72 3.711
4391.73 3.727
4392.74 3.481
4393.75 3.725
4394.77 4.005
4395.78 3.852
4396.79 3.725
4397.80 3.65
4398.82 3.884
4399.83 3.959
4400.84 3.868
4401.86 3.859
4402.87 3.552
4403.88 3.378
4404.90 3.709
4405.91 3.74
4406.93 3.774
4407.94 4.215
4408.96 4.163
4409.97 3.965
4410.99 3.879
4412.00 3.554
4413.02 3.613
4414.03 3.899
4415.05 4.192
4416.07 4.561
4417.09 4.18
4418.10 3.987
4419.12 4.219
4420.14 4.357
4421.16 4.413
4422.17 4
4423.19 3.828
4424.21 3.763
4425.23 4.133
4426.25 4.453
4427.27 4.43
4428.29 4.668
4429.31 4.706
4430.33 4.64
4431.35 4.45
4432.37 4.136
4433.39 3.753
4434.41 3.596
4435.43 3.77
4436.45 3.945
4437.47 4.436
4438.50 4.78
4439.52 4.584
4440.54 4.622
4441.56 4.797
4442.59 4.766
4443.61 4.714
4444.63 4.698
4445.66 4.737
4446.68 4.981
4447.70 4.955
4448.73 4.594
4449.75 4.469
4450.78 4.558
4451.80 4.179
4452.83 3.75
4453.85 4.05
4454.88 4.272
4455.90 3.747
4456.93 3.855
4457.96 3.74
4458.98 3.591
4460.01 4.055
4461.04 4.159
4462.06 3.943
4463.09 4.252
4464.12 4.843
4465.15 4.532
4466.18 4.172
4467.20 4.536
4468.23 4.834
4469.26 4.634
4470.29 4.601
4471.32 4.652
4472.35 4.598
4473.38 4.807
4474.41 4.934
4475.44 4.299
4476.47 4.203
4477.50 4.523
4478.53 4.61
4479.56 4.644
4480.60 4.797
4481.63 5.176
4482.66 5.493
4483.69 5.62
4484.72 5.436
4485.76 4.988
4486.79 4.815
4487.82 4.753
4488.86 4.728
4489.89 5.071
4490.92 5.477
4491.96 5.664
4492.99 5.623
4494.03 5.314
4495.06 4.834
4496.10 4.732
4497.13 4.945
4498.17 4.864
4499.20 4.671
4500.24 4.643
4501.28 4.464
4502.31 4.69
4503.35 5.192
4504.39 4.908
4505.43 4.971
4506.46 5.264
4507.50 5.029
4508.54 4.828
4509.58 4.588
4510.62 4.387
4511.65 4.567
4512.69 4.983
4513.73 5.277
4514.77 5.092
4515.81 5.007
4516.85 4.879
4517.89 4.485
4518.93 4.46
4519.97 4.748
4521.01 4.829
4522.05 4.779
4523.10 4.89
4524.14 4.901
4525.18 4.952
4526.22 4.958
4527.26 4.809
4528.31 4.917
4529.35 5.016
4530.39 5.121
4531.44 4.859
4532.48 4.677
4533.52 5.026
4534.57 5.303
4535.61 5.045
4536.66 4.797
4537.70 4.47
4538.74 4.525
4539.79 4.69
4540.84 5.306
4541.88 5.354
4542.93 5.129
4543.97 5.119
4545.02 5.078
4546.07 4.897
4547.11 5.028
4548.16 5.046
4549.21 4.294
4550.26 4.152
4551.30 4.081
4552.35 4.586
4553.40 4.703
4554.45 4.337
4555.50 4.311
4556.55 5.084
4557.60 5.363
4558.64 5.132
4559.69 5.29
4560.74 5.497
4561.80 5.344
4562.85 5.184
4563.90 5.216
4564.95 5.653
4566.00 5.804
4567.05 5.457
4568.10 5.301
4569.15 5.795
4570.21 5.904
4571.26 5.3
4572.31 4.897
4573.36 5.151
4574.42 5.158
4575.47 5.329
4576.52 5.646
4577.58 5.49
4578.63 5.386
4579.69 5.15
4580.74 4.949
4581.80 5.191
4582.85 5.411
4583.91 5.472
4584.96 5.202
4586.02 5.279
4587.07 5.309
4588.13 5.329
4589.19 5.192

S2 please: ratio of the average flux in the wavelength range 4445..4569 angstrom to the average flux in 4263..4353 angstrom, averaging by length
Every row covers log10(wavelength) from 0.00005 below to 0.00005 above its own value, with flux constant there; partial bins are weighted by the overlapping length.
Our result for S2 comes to 1.3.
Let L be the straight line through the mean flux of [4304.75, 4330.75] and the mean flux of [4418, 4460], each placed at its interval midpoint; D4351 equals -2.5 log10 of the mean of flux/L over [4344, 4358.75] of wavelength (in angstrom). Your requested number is -0.141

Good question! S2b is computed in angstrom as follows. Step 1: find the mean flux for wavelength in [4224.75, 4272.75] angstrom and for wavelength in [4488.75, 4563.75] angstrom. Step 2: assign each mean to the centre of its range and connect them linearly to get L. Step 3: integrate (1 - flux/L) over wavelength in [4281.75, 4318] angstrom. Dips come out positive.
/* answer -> 6.7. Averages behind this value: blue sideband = 3.65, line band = 3.17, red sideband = 4.91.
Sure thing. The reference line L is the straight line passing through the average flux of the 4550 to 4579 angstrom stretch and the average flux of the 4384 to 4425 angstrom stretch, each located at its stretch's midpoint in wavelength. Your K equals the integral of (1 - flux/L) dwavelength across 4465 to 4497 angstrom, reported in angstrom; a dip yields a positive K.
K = -2.9 angstrom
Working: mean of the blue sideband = 3.82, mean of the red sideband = 5.17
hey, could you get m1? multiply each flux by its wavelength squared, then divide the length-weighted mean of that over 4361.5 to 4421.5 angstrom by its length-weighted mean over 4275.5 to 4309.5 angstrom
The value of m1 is 1.32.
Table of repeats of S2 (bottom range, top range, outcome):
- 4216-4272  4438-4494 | 1.26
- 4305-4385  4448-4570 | 1.21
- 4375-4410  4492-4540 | 1.31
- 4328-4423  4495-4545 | 1.21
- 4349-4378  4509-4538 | 1.11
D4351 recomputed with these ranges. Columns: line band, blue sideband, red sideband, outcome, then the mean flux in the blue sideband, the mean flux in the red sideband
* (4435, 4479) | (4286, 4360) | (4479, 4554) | 0.02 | 3.64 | 4.91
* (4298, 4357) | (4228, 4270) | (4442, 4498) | 0.09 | 3.71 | 4.65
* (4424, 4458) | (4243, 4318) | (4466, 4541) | 0.03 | 3.48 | 4.87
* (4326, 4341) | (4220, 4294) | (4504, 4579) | 0.01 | 3.58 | 5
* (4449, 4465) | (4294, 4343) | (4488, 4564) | 0.08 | 3.48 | 4.91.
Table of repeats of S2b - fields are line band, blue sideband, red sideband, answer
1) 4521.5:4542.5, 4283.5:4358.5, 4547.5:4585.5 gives 0.0 angstrom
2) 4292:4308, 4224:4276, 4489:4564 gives 4.5 angstrom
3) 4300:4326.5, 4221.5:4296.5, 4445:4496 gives 3.4 angstrom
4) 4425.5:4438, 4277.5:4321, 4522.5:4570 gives -0.2 angstrom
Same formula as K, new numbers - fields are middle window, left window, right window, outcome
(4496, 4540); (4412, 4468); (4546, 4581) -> -0.34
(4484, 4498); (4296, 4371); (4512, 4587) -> -1.17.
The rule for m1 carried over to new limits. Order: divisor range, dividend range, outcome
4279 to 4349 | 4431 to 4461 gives 1.28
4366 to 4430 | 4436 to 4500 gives 1.21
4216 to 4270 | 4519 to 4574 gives 1.56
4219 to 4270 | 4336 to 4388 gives 1.19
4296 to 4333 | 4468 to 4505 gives 1.55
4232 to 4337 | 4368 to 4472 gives 1.23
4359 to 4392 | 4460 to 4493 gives 1.24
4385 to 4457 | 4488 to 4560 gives 1.25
